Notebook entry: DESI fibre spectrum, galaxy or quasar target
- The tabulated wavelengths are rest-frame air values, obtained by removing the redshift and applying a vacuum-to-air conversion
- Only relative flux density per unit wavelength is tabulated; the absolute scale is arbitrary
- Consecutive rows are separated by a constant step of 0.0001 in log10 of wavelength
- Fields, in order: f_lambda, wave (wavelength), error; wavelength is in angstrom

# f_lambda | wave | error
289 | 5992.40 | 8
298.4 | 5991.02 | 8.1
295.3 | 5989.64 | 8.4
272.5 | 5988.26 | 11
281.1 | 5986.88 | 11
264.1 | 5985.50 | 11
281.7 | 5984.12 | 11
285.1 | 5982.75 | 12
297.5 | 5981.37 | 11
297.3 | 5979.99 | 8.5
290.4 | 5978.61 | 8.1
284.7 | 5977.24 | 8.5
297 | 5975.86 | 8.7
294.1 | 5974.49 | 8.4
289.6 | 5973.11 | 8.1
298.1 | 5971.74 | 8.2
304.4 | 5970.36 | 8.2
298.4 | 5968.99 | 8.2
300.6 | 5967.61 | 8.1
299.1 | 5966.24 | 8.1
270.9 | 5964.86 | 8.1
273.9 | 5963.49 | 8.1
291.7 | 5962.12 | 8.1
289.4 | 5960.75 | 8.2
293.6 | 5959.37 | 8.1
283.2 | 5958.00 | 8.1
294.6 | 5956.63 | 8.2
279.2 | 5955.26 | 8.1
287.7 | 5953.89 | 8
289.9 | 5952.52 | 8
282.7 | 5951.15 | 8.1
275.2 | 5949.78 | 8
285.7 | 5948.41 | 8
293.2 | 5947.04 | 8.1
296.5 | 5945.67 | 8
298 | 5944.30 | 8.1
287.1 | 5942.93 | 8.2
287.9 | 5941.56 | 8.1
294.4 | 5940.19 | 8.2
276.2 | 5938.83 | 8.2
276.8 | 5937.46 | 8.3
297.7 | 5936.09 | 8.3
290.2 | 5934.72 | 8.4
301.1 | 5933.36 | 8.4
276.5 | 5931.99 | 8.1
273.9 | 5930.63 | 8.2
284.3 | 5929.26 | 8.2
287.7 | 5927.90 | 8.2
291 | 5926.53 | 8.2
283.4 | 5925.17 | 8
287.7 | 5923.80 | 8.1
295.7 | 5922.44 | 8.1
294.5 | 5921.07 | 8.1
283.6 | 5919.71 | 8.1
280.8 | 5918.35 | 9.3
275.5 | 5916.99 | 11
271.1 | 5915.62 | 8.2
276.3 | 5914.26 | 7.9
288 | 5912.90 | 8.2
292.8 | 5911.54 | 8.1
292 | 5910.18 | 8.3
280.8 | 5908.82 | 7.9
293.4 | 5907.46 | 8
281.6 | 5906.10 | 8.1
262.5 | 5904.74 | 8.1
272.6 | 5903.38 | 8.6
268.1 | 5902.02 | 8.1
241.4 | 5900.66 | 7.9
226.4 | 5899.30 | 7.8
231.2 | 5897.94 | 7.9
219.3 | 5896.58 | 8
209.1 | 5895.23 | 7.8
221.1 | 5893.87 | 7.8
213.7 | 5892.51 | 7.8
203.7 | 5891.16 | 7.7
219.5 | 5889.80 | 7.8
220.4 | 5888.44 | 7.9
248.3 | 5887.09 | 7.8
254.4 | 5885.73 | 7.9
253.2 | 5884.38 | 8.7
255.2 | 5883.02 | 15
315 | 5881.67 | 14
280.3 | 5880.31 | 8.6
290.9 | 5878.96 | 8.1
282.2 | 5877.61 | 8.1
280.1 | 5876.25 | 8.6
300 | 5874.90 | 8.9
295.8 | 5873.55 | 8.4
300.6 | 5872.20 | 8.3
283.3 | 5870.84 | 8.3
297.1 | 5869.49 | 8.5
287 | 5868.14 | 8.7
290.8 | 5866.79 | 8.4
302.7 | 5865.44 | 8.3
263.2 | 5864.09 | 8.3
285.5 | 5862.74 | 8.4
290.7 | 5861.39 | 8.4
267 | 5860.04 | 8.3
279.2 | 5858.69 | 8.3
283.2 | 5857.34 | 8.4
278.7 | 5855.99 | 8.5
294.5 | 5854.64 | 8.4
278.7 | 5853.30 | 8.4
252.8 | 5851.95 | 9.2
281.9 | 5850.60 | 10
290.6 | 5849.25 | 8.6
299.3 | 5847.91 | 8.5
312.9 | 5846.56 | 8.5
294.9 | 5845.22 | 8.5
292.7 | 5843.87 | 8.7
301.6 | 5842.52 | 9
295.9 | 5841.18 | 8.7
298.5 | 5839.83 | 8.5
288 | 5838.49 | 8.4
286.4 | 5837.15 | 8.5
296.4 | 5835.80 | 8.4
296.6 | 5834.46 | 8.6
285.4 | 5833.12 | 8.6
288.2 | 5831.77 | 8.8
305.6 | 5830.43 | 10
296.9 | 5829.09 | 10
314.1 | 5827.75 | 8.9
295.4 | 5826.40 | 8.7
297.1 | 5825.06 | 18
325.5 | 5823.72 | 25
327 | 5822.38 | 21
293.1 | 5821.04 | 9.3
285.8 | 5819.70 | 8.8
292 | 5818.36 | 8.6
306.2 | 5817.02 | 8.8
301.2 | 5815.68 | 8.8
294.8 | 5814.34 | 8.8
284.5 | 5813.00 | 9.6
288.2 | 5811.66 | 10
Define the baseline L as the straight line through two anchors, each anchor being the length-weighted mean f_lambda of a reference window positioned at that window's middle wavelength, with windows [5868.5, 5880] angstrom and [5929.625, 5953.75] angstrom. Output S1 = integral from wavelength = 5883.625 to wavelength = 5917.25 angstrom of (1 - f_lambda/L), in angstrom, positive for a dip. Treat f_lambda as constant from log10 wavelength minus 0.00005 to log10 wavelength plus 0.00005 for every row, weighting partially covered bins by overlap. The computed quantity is 4.29 angstrom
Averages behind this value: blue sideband 291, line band 252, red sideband 287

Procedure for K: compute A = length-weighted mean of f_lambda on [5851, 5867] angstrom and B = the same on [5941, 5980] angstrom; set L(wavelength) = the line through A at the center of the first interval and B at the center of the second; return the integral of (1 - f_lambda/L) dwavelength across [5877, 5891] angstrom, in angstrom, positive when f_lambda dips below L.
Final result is 1.1 angstrom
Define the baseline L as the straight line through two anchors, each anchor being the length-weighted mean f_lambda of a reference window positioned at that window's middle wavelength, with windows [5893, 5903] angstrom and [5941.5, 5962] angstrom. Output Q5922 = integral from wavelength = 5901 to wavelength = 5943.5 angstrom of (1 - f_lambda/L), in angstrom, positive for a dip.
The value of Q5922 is -4.5 angstrom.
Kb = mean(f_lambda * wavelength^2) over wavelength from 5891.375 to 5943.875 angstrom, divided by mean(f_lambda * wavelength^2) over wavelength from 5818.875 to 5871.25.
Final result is 1.0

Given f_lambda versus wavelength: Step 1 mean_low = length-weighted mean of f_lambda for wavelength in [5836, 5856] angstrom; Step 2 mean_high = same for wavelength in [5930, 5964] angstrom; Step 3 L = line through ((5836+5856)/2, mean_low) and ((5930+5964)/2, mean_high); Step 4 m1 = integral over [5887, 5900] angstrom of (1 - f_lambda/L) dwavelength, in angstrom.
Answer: 3.10 angstrom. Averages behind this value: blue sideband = 290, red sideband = 287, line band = 220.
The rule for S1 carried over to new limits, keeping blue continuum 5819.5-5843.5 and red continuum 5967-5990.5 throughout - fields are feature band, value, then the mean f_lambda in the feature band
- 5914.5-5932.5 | 0.6 angstrom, 283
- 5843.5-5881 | 1.3 angstrom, 287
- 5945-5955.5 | 0.2 angstrom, 287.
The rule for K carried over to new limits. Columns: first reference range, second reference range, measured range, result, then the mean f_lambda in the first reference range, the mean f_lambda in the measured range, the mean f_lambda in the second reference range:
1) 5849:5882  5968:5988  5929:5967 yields 0.26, 286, 287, 290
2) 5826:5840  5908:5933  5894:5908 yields 1.85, 296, 249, 284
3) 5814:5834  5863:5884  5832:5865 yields 0.77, 301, 287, 288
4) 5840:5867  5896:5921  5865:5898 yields 1.89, 287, 262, 270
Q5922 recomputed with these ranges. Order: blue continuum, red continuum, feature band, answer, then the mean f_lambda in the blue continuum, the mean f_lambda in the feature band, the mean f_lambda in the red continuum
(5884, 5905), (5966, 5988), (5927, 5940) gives -1.21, 235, 285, 291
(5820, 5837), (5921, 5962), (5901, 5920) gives 0.79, 301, 279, 288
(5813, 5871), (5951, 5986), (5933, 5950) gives 0.04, 292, 289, 289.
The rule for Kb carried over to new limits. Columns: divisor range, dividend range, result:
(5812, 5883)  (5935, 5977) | 1.03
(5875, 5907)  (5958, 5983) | 1.19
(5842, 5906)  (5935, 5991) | 1.10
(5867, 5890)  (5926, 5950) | 1.06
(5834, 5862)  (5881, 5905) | 0.85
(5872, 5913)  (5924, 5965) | 1.12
